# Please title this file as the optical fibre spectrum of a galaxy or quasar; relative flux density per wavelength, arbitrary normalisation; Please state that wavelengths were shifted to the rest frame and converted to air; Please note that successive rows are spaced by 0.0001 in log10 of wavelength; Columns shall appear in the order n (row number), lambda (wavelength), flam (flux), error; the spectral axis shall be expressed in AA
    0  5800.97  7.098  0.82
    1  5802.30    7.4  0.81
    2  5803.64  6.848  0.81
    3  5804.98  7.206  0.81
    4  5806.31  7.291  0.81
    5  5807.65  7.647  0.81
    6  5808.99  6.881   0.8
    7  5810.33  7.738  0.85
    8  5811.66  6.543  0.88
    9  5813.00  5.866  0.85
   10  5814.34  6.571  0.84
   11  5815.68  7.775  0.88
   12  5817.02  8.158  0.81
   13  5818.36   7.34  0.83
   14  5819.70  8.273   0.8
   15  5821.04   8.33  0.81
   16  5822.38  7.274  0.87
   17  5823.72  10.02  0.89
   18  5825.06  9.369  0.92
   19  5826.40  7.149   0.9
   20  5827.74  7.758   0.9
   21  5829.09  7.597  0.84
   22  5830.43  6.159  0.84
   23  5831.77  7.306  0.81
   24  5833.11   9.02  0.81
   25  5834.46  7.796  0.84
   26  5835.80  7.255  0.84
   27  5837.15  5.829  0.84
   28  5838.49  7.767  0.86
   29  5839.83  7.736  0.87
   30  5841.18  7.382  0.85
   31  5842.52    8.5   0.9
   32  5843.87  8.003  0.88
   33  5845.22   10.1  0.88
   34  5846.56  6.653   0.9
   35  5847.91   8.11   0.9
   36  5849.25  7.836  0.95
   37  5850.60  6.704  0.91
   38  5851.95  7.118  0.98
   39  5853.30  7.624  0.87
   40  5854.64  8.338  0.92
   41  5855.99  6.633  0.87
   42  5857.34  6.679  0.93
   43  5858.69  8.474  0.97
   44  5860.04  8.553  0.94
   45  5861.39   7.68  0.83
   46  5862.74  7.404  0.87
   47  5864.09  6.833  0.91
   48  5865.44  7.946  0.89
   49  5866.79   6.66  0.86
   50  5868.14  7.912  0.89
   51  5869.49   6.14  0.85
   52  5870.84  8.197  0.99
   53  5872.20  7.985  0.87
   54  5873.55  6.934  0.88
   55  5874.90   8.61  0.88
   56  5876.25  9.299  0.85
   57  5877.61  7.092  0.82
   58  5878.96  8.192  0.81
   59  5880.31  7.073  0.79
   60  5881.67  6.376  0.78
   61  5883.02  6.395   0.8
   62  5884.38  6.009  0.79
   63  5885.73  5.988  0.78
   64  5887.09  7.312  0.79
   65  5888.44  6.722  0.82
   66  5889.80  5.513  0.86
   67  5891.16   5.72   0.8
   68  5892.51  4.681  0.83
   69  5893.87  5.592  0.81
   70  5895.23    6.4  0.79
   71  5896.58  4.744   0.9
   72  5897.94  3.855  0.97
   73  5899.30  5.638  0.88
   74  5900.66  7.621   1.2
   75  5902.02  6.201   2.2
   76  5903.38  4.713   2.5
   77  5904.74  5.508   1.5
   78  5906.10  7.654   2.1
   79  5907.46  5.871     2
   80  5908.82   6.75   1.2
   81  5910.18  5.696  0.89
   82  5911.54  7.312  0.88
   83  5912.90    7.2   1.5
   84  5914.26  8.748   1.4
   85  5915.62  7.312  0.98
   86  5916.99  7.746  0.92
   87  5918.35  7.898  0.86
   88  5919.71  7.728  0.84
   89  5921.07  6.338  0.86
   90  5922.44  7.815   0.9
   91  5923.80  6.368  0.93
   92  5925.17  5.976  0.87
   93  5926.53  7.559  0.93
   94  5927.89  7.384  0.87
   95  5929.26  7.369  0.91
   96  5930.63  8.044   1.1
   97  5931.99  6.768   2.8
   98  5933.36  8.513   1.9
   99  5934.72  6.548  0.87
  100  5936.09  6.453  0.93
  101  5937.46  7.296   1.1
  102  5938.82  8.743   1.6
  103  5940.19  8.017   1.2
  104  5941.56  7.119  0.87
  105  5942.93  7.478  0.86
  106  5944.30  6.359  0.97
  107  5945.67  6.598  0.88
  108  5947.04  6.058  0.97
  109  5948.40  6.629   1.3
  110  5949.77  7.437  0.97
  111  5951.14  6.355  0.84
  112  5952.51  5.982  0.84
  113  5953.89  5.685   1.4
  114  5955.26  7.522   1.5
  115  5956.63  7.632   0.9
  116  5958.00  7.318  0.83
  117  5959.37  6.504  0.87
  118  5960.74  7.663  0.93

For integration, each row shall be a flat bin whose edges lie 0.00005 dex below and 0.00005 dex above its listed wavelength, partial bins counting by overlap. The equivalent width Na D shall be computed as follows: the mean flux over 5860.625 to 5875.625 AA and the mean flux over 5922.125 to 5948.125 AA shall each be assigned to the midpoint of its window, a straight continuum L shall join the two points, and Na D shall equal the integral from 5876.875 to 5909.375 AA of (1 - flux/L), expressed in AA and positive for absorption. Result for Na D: 5.4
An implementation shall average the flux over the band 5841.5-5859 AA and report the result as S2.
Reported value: 7.73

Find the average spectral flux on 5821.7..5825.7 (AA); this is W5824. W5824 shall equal 8.89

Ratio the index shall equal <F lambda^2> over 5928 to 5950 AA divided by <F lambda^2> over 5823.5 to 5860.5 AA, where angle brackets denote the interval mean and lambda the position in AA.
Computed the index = 1.0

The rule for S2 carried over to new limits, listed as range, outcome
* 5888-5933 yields 6.57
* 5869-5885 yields 7.38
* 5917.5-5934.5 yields 7.3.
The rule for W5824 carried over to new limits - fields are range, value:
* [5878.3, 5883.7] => 7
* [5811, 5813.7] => 6.2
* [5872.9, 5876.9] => 8.29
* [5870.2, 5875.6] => 7.94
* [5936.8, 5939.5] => 8.05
